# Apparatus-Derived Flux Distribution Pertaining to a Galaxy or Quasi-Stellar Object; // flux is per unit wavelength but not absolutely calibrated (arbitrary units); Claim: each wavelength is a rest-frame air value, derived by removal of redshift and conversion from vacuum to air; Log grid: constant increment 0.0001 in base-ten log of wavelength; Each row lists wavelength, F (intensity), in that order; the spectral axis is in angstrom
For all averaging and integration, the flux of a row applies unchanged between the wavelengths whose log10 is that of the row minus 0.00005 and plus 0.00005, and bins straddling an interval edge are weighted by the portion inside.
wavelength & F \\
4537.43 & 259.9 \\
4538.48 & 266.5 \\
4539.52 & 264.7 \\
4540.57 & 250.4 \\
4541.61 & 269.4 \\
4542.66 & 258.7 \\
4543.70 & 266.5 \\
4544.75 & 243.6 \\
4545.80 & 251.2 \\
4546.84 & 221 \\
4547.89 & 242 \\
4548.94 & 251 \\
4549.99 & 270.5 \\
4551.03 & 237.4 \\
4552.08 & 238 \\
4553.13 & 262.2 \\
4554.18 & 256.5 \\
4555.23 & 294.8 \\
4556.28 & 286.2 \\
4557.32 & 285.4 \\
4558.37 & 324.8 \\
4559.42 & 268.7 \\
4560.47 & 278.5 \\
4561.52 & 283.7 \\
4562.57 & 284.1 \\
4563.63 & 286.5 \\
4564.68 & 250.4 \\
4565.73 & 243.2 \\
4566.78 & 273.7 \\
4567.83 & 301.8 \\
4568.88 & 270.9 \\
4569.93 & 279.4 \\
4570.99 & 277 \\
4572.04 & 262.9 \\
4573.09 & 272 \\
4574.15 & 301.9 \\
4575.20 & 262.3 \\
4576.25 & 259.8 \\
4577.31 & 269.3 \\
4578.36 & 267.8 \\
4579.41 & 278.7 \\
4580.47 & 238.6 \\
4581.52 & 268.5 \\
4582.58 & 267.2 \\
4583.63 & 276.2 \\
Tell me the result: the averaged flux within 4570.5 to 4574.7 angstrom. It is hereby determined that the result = 278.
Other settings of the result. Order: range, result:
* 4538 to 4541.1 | 261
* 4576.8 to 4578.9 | 270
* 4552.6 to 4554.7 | 259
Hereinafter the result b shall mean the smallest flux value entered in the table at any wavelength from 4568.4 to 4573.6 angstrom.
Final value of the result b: 262.9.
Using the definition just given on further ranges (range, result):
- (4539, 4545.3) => 243.6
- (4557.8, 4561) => 268.7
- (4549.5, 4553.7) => 237.4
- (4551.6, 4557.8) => 238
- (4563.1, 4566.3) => 243.2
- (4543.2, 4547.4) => 221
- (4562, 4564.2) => 284.1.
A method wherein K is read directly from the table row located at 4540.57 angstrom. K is 250.4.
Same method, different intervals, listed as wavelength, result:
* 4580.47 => 238.6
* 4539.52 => 264.7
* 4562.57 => 284.1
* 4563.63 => 286.5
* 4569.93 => 279.4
